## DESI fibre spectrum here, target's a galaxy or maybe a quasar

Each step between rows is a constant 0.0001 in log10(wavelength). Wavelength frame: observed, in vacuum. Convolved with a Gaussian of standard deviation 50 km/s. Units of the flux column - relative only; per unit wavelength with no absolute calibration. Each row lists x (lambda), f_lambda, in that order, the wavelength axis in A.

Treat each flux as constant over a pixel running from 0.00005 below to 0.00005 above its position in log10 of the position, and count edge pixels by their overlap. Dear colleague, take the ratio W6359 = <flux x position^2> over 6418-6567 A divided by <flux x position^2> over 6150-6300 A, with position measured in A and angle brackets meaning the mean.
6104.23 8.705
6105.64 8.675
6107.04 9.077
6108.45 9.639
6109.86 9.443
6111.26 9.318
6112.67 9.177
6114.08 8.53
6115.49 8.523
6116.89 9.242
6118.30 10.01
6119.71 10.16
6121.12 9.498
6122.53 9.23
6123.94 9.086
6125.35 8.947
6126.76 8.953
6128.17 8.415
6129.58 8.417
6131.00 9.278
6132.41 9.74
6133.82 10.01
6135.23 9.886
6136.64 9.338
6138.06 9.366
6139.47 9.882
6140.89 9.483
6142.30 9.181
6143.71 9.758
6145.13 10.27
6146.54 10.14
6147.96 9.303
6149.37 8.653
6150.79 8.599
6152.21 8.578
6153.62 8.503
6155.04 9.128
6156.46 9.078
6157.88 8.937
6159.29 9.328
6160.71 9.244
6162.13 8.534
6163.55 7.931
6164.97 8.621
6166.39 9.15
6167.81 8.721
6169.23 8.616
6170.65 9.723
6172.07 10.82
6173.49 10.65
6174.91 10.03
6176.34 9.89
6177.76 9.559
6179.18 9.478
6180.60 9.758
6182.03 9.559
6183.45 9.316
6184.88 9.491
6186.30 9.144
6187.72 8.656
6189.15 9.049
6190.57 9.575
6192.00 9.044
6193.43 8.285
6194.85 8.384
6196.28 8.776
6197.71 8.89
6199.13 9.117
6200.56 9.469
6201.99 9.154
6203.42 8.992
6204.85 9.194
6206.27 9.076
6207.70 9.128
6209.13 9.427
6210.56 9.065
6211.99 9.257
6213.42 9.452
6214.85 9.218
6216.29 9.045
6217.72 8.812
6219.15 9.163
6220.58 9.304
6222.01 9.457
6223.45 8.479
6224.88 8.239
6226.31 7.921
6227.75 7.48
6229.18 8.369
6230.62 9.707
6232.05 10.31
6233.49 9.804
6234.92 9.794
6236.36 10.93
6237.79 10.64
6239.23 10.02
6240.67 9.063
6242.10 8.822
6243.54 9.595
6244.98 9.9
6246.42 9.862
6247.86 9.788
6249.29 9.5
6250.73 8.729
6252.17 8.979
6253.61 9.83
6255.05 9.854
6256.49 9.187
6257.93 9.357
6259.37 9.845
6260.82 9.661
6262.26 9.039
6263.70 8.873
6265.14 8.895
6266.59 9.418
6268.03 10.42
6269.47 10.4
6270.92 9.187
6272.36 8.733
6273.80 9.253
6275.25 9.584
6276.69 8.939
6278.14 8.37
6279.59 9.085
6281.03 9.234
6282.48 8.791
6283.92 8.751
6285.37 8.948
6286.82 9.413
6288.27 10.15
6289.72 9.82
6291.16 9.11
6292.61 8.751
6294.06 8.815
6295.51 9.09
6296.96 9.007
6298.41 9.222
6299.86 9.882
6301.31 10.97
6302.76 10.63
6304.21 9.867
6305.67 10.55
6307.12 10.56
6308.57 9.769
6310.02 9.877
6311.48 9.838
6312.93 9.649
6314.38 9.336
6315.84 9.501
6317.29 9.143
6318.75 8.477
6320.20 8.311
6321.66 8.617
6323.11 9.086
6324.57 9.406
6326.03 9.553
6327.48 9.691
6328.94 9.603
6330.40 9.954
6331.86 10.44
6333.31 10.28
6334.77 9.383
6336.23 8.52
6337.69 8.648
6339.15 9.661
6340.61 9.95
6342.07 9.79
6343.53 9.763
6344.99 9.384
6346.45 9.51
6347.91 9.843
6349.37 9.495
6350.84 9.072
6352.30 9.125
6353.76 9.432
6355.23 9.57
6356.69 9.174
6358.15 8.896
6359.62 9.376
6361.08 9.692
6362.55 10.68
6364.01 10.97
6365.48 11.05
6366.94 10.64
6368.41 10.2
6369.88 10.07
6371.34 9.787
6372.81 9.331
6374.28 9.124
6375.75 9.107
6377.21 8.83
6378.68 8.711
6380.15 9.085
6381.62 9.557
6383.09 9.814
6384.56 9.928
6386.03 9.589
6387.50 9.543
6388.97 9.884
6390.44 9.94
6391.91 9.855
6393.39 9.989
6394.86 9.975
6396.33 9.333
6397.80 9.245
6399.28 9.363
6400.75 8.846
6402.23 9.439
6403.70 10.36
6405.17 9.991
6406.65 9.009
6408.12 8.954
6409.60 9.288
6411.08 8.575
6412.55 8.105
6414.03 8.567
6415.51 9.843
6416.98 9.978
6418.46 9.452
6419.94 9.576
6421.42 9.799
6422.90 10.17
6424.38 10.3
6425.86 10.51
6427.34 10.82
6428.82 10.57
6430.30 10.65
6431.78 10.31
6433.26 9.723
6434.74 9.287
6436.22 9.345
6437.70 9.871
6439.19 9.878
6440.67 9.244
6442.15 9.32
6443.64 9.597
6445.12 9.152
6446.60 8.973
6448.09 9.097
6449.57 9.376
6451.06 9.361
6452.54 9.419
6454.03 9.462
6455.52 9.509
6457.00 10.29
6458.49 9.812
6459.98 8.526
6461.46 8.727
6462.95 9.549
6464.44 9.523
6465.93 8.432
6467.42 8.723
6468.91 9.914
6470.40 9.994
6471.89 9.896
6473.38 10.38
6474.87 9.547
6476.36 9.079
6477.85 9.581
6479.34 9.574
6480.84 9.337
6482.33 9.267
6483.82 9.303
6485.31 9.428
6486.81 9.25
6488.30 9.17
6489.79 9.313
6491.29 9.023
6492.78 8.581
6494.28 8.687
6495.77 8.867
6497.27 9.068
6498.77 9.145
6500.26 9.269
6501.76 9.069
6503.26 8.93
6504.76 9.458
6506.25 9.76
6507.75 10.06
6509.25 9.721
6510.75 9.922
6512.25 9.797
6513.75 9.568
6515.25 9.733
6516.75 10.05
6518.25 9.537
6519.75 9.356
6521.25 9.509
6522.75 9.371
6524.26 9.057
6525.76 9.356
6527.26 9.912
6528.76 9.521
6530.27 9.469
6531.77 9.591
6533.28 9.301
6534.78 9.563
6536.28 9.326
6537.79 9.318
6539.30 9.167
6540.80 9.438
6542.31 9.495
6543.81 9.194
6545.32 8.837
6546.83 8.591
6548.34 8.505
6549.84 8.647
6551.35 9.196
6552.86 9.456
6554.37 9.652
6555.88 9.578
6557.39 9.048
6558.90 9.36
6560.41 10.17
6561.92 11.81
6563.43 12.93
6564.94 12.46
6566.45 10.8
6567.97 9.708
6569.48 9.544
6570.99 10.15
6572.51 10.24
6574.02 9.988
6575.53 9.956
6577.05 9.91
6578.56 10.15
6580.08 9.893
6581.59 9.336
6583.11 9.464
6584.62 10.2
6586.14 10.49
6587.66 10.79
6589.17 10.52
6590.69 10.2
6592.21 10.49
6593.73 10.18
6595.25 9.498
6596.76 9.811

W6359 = 1.1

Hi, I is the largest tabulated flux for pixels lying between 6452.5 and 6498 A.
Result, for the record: 10.38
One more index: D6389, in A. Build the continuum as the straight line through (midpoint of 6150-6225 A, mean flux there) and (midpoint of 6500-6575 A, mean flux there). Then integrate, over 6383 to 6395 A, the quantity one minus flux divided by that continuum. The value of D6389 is -0.5 A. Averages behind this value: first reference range 9.14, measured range 9.83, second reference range 9.67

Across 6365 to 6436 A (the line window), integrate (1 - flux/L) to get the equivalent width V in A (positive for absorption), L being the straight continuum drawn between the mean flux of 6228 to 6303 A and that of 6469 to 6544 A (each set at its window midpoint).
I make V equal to -1.67 A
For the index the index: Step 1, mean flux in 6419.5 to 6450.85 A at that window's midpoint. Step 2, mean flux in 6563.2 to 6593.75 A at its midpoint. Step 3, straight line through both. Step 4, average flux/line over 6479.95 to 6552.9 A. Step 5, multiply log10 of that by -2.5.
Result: 0.086 mag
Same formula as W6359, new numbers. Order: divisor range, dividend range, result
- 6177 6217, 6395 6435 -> 1.13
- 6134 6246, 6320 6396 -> 1.09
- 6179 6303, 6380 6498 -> 1.09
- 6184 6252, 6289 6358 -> 1.07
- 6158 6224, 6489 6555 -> 1.13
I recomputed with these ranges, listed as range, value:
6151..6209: 10.82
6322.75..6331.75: 9.954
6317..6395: 11.05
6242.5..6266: 9.9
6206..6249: 10.93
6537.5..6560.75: 10.17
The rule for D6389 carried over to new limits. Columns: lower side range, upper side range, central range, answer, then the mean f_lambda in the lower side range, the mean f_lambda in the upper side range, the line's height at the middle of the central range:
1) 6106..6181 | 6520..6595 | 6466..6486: 0.4 A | 9.3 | 9.81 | 9.71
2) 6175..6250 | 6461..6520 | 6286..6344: -1.5 A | 9.26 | 9.39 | 9.31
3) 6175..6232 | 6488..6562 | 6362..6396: -2.1 A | 9.08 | 9.37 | 9.24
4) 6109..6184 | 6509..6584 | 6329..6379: -0.6 A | 9.3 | 9.72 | 9.52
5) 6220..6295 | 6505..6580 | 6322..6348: -0.4 A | 9.31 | 9.73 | 9.43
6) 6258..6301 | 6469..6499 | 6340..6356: -0.4 A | 9.28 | 9.34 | 9.3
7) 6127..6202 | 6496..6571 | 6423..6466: -0.5 A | 9.24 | 9.62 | 9.53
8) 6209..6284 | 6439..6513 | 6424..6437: -1.1 A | 9.3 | 9.36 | 9.35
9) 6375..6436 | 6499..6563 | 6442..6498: 1.3 A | 9.61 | 9.48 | 9.54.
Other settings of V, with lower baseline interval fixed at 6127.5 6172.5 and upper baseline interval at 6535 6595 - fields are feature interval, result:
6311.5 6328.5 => 0.51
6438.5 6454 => 0.56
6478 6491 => 0.57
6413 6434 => -0.73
